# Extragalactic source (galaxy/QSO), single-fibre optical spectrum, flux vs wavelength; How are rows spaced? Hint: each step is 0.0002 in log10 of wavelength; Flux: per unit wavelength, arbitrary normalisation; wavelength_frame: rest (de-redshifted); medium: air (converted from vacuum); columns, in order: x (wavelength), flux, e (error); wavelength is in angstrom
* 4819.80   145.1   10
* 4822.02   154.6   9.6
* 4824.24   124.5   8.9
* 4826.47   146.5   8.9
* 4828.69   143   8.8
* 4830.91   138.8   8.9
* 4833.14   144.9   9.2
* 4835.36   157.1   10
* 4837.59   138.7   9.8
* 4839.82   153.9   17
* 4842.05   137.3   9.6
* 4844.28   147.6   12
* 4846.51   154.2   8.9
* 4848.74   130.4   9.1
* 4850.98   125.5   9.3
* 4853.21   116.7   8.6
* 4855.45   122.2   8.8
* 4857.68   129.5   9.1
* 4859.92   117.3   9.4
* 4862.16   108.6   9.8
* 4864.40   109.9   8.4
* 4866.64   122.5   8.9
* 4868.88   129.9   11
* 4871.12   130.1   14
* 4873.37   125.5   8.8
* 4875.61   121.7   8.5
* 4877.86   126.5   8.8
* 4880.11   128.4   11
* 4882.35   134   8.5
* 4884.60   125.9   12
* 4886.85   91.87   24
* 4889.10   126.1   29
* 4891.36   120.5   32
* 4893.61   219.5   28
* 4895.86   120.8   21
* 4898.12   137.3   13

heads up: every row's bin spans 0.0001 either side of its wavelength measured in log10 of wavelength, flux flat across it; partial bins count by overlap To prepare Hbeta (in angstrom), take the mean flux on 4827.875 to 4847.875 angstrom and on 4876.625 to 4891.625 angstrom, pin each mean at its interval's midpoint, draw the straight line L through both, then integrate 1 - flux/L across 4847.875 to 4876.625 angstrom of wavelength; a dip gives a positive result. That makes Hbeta 2.4 angstrom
